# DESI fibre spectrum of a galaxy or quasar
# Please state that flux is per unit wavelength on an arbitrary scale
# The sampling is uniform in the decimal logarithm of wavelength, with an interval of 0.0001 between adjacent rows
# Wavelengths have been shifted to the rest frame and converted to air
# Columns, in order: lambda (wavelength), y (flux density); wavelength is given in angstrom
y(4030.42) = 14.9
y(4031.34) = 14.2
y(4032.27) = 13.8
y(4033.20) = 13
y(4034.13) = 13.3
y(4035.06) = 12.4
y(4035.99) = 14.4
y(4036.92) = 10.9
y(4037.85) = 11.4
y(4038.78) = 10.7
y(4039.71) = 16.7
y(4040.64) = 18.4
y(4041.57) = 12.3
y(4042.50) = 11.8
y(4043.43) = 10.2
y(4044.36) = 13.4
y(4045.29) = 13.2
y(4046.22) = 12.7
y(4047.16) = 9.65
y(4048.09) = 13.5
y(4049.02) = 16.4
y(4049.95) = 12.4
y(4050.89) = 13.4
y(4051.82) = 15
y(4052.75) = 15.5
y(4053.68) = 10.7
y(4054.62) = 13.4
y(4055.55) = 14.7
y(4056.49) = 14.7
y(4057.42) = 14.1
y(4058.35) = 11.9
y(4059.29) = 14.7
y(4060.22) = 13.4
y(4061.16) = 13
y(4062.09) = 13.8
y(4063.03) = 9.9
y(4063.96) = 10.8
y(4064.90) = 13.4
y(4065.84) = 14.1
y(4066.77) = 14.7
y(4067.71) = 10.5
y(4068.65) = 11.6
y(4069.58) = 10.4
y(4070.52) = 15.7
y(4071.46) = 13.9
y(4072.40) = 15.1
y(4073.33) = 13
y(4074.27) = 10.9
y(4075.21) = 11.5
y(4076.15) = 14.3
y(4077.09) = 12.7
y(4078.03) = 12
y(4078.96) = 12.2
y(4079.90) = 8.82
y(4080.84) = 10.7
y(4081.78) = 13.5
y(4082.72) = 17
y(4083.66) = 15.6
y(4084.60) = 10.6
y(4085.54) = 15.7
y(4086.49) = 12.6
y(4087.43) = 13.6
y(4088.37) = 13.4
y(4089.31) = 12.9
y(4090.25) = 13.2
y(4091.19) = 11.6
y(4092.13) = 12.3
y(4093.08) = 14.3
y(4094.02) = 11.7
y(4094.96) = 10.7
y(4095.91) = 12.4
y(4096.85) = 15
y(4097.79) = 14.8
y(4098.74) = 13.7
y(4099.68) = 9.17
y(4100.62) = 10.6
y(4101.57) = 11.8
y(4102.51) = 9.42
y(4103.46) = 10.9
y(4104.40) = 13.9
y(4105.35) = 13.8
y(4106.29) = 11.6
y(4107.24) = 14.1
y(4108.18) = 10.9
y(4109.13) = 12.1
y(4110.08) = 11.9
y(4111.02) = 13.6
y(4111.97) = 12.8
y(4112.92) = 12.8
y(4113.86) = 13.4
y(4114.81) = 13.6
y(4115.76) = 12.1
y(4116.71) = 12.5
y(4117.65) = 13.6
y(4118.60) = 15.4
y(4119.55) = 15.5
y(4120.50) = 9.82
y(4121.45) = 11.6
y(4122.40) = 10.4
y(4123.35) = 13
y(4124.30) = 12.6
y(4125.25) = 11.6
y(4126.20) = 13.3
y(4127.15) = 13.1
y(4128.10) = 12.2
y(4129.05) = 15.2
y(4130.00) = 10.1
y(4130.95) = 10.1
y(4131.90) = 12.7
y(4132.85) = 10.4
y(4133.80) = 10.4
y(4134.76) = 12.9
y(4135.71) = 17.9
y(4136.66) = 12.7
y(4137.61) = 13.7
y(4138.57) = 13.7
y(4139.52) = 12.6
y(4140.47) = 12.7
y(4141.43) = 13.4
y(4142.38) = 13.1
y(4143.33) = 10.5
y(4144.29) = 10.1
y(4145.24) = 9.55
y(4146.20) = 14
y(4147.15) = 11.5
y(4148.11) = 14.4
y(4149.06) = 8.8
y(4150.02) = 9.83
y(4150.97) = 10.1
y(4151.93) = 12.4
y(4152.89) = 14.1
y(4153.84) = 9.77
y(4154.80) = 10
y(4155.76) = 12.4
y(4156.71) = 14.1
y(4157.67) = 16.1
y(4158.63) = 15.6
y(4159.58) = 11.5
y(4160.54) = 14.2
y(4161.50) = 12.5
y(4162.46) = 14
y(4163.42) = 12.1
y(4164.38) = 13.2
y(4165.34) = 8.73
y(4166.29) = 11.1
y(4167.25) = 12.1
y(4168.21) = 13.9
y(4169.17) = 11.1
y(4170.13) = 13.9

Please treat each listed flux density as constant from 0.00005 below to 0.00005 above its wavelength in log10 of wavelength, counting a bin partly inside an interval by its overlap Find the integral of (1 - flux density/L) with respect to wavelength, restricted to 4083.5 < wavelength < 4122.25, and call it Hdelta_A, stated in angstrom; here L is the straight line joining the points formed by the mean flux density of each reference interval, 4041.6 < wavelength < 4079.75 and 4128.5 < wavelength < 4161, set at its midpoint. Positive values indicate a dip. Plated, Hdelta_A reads -0.1 angstrom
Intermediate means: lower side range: 12.9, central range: 12.7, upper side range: 12.4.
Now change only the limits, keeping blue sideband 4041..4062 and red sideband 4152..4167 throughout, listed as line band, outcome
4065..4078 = 0.18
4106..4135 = 0.92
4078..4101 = 0.47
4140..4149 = 0.51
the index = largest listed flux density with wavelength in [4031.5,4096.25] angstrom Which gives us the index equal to 18.4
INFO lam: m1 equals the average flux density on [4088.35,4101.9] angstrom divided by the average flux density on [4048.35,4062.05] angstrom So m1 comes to 0.9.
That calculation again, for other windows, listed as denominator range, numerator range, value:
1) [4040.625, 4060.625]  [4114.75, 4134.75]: 0.93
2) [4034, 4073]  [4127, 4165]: 0.94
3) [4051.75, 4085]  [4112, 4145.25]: 0.97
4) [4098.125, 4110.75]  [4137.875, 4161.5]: 1.03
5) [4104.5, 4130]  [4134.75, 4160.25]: 0.98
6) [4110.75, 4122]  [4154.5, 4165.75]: 0.99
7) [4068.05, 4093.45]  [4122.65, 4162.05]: 0.96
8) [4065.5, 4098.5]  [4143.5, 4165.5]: 0.94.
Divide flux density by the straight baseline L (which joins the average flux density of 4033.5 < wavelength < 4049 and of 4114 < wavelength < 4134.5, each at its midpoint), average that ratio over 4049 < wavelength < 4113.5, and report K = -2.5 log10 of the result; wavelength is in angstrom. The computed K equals -0.02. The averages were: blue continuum 12.9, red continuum 12.4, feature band 12.8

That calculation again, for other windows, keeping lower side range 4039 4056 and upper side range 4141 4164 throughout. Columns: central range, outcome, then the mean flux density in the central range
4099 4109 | 0.10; 11.7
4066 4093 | 0.02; 12.9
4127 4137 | 0.00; 12.5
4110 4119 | -0.04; 13.2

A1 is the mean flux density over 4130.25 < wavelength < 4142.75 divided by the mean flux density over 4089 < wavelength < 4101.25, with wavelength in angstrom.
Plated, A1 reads 1.0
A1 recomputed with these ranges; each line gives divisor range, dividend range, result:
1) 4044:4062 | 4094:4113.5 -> 0.91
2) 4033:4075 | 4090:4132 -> 0.95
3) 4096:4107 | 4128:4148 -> 1.01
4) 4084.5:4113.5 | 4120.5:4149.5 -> 0.98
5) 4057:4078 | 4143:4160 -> 0.93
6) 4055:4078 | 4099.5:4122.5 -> 0.95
